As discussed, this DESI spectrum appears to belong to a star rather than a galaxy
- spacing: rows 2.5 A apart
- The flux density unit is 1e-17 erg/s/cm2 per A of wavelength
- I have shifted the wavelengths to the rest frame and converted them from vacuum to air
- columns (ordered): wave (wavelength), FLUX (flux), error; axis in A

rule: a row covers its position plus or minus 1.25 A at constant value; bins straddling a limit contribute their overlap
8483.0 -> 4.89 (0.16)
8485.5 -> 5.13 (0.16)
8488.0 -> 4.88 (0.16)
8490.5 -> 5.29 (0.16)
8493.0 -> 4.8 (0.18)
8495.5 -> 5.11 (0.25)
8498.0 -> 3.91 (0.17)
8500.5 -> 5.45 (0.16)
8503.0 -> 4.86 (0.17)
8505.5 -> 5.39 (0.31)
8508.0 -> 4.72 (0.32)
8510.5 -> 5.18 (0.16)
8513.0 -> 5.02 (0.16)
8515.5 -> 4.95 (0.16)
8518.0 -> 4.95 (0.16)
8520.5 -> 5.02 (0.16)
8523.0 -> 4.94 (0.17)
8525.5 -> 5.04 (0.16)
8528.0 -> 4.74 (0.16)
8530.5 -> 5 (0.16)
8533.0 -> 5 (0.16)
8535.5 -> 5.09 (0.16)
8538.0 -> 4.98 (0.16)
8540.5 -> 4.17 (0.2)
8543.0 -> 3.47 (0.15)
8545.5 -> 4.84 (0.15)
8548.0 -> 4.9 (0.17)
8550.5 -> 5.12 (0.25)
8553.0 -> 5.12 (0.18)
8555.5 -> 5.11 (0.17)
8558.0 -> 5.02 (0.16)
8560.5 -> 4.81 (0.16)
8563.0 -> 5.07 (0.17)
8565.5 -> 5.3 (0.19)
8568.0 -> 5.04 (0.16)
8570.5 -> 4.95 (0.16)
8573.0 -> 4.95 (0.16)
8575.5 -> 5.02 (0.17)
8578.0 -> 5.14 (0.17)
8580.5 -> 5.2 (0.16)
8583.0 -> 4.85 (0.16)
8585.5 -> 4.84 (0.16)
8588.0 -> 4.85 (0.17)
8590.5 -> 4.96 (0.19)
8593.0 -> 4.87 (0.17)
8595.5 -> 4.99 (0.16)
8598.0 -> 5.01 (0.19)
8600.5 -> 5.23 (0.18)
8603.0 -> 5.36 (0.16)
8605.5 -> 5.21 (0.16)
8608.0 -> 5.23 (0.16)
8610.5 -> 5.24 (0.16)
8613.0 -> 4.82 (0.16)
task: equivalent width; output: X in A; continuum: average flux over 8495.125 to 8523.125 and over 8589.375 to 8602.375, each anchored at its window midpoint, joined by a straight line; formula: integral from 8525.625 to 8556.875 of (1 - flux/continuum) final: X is 1.11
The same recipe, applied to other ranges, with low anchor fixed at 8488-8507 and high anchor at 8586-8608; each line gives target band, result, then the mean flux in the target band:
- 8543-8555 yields 0.4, 4.84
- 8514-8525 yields 0.0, 4.97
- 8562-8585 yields -0.1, 5.05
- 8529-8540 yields 0.1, 4.95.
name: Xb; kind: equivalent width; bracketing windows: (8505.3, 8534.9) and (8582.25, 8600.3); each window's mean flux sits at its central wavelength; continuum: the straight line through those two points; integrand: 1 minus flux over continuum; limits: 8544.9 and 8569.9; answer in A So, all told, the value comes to -0.4 A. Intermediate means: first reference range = 4.98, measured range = 5.04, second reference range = 4.93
